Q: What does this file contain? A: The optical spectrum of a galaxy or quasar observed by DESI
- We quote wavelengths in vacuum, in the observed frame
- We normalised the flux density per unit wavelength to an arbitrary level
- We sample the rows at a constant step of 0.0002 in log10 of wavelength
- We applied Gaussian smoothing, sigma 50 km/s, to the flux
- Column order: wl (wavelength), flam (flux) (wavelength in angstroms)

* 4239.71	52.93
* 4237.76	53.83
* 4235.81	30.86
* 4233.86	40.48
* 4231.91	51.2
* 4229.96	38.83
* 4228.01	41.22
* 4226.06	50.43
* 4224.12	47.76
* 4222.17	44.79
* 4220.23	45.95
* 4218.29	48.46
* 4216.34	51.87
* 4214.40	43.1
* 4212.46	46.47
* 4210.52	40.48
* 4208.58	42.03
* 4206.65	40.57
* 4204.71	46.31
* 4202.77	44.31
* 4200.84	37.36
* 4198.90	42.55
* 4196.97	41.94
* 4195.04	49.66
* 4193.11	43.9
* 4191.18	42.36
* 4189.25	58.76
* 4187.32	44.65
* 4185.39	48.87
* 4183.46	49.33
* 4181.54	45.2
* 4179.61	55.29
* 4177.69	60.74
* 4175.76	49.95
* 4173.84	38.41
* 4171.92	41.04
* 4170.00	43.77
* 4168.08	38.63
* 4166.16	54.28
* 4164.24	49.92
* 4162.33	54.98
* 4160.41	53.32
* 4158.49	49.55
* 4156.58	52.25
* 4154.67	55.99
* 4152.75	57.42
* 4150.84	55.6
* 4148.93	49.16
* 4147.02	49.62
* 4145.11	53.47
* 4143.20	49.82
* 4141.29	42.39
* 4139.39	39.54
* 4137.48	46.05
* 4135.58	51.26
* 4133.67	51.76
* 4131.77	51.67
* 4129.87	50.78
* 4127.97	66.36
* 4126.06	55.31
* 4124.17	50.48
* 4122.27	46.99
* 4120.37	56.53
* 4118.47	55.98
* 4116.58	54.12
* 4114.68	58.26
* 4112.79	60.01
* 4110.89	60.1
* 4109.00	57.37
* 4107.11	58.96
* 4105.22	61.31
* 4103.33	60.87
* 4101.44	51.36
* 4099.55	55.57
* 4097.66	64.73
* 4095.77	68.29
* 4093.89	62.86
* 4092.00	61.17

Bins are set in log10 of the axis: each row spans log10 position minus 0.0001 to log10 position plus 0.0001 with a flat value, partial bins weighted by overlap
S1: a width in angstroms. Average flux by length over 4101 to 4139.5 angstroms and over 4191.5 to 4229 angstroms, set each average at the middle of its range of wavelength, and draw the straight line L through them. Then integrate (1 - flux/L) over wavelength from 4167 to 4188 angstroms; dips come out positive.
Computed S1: 0.6 angstroms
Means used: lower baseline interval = 54.9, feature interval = 47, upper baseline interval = 44.7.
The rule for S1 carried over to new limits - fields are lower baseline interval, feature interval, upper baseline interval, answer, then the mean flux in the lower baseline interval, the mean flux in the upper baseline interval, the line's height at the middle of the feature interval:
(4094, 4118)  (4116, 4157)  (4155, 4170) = 1.9 angstroms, 59.3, 50.2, 54.4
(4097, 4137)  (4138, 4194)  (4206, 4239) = 1.6 angstroms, 56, 44.7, 50.8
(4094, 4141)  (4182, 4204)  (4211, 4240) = 1.3 angstroms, 55.5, 45.6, 48.6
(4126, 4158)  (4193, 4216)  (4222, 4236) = 1.3 angstroms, 51.5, 43.8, 46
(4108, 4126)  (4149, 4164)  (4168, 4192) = -0.9 angstroms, 55.6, 47.8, 50.7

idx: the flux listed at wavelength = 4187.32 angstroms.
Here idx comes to 44.65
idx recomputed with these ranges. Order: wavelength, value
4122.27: 46.99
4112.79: 60.01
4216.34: 51.87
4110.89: 60.1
